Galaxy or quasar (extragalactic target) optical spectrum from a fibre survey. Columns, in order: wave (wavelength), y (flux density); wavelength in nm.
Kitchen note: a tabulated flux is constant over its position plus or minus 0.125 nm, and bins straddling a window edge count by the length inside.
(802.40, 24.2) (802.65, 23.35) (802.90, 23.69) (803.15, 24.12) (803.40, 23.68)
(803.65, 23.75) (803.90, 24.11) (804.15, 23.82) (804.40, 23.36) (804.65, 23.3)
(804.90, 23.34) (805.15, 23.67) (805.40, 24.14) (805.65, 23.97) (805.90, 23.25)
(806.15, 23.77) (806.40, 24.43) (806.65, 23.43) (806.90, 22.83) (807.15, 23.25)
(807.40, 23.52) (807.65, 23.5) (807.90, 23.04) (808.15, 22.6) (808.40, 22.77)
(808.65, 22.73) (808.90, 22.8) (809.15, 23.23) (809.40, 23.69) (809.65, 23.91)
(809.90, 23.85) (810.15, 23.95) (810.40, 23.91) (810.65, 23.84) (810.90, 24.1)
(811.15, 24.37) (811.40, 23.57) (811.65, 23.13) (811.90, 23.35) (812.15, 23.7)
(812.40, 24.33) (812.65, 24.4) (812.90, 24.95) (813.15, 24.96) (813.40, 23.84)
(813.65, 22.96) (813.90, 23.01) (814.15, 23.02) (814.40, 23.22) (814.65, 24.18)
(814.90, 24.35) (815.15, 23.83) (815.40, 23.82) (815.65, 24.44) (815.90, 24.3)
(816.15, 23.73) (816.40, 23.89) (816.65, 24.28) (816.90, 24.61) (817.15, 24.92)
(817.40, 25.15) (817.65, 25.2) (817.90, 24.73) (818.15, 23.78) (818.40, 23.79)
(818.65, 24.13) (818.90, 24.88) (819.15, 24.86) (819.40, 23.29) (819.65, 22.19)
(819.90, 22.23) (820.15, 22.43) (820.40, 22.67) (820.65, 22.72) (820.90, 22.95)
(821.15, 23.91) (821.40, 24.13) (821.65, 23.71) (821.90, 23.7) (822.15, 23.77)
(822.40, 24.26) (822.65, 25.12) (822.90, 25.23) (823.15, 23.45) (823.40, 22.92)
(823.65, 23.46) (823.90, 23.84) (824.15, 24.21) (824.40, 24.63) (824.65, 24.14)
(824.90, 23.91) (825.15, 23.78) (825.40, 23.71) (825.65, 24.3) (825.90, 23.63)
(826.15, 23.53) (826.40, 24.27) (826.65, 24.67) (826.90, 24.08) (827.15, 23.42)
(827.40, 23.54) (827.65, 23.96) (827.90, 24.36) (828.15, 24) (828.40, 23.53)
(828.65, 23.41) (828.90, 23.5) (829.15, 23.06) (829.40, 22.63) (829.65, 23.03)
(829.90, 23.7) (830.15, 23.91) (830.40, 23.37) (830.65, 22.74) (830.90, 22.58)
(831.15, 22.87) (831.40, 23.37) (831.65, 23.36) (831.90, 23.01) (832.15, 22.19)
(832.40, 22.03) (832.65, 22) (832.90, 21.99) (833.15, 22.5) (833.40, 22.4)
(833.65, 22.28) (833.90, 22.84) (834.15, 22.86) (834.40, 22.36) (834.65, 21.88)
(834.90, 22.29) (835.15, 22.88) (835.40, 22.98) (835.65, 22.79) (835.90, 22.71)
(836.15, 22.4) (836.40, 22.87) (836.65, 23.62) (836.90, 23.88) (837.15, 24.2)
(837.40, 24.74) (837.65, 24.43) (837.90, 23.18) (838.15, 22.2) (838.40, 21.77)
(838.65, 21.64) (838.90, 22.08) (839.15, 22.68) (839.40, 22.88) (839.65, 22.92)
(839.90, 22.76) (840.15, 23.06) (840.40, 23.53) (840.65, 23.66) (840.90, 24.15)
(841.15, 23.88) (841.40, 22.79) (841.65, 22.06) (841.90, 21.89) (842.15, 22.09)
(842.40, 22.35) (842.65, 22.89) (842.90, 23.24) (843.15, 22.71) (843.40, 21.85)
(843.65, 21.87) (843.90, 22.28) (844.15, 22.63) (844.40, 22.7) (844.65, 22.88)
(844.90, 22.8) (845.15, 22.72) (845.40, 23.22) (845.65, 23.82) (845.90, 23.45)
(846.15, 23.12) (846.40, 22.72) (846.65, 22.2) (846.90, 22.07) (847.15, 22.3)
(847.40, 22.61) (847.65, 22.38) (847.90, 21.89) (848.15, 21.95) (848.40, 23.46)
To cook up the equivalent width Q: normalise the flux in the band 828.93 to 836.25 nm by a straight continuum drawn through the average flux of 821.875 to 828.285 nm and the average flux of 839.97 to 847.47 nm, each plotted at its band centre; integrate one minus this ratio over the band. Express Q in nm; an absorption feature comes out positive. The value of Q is 0.24 nm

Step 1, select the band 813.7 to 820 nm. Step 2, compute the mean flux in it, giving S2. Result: 24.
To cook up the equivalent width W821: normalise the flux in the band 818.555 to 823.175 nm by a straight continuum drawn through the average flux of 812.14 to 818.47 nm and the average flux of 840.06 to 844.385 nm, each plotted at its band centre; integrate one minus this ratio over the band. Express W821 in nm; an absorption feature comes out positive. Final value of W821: 0.04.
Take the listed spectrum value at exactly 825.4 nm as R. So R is 23.71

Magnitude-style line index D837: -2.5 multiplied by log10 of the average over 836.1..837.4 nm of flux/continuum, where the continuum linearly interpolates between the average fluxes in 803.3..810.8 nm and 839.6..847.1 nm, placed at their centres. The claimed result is -0.03 mag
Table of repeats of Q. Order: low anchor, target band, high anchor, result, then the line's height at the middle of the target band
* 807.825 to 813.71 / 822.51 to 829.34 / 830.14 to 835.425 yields -0.280 nm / 23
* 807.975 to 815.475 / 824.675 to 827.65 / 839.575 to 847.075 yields -0.080 nm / 23.3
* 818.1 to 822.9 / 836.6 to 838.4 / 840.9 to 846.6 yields -0.049 nm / 23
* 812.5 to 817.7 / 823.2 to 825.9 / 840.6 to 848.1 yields -0.023 nm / 23.7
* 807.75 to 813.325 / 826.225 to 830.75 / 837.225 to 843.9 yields -0.089 nm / 23.2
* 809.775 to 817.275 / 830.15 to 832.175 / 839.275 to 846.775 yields 0.022 nm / 23.3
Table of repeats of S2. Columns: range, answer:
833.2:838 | 23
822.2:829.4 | 23.9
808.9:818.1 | 24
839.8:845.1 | 22.8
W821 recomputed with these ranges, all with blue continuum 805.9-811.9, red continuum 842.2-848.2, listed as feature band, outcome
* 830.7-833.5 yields 0.04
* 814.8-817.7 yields -0.13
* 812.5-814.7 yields -0.04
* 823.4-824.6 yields -0.04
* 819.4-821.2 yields 0.04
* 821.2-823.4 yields -0.09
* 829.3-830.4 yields -0.02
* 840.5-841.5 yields -0.04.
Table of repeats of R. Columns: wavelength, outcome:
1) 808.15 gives 22.6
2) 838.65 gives 21.64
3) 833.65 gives 22.28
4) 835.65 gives 22.79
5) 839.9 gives 22.76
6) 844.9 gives 22.8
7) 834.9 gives 22.29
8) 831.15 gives 22.87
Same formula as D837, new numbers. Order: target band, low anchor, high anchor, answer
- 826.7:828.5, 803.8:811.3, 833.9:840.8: -0.03 mag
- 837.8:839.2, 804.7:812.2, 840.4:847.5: 0.03 mag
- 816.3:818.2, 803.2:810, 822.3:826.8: -0.04 mag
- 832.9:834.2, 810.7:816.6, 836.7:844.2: 0.03 mag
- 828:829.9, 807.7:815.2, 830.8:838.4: -0.01 mag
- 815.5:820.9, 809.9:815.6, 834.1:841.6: -0.01 mag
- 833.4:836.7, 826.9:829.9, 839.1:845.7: 0.03 mag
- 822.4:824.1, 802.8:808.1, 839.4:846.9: -0.04 mag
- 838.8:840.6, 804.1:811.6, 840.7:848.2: -0.01 mag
